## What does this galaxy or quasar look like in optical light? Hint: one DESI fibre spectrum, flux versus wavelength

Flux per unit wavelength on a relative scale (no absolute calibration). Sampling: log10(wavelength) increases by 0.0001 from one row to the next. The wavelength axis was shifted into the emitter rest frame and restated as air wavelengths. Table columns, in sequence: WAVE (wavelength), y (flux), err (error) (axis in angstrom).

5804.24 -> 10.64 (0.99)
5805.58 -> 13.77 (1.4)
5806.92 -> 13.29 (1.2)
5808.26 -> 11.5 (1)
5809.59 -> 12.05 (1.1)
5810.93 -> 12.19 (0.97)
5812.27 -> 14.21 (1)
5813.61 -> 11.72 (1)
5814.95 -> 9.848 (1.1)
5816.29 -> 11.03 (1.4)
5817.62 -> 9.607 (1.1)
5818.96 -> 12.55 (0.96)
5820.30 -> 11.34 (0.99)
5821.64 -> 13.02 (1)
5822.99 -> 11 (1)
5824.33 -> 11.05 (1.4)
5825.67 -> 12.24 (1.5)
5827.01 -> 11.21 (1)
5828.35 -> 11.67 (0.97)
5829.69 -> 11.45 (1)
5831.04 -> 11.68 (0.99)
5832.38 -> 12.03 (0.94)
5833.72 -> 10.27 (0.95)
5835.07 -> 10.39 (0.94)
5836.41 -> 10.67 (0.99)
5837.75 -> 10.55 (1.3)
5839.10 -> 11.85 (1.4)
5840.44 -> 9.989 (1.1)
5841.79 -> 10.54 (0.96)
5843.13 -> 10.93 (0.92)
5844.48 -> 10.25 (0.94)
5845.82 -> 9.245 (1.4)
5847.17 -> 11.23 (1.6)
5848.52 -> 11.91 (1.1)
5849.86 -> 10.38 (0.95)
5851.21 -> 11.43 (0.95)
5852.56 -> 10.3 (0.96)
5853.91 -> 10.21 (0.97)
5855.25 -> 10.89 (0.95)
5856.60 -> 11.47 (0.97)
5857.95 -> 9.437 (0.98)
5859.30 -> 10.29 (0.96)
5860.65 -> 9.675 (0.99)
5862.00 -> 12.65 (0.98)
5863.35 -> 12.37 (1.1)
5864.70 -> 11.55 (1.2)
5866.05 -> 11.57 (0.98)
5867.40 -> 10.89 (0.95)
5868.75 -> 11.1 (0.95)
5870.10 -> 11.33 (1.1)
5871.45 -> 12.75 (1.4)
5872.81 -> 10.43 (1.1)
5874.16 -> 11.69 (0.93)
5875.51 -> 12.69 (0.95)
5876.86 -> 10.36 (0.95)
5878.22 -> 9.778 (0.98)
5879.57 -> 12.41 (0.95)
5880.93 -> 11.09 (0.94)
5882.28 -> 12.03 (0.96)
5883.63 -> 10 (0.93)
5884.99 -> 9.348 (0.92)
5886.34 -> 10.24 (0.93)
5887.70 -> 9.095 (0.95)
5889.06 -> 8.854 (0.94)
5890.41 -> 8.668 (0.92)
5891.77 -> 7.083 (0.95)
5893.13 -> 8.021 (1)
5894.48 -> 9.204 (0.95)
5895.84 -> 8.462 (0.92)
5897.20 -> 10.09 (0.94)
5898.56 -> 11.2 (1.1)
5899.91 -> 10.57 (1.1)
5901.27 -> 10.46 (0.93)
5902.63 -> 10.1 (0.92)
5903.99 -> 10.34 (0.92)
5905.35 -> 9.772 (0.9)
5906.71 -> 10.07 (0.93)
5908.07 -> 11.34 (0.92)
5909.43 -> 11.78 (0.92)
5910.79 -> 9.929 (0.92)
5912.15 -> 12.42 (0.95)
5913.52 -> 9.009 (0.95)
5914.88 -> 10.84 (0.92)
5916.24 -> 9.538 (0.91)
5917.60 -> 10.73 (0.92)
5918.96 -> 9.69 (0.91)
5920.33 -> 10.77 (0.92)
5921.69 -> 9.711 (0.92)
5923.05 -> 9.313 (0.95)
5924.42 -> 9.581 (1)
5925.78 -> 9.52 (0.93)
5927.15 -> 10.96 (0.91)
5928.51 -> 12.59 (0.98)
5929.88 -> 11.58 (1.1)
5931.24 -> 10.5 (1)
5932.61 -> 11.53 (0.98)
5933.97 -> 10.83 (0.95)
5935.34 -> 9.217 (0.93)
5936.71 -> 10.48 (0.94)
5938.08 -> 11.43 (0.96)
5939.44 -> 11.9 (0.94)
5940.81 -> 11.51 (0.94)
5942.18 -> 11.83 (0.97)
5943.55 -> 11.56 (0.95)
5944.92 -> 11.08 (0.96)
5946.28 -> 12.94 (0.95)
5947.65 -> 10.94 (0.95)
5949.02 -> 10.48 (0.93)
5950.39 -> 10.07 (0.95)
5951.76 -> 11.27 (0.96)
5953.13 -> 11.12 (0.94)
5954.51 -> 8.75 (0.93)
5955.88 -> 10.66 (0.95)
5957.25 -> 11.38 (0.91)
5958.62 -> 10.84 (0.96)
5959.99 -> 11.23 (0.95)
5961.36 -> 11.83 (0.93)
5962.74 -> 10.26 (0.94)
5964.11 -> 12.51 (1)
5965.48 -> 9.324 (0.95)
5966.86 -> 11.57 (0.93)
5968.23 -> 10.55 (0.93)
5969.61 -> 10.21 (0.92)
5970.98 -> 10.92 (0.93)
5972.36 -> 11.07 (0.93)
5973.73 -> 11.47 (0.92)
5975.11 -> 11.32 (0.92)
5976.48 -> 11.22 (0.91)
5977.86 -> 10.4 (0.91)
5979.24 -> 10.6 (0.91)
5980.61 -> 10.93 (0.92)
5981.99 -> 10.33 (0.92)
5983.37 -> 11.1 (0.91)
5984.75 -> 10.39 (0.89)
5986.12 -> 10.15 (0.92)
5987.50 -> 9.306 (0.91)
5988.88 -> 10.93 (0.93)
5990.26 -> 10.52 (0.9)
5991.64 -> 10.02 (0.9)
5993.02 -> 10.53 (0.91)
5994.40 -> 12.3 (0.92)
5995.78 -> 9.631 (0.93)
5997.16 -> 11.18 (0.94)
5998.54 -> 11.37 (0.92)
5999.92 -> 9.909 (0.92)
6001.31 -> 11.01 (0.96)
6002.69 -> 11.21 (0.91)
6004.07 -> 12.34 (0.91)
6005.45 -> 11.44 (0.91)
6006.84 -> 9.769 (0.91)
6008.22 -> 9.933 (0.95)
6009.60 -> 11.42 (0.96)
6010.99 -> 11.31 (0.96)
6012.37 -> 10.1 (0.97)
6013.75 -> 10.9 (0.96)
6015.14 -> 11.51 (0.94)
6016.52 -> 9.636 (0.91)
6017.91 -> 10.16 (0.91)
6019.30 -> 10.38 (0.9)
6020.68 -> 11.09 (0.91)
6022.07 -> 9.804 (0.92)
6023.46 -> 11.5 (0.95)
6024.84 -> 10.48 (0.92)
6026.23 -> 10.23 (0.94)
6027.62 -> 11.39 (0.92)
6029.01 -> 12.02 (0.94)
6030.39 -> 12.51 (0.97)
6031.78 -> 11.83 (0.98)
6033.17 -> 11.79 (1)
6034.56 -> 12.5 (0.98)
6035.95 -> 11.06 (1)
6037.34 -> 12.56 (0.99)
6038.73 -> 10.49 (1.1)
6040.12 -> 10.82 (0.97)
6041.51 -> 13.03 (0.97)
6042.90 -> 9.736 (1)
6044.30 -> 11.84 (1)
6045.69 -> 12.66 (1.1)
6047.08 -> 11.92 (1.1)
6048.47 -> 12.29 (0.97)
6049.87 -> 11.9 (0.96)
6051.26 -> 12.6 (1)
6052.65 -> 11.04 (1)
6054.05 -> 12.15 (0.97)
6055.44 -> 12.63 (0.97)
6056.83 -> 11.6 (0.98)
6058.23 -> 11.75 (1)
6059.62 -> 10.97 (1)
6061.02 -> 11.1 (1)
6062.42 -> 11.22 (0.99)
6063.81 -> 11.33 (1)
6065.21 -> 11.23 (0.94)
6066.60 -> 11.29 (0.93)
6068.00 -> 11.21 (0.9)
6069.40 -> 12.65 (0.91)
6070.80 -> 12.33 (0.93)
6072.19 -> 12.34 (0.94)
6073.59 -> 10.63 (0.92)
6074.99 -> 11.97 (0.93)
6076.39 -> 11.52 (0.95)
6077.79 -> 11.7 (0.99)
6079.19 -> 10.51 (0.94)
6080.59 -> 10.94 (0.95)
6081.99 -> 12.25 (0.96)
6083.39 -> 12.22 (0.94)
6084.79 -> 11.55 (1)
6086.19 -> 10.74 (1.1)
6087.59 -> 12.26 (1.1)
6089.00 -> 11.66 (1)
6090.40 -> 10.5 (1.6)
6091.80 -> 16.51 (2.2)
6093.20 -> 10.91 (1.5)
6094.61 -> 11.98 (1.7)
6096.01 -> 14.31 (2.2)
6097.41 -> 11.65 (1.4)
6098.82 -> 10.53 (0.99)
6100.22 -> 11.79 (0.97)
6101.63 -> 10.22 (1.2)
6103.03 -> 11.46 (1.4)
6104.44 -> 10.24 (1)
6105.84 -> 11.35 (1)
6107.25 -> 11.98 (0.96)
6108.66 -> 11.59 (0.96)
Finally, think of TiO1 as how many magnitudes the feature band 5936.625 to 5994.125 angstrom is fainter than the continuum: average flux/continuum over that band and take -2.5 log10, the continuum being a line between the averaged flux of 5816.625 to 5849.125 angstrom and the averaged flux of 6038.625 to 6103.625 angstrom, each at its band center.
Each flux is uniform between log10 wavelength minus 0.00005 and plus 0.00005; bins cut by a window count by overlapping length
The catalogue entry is 0.05 mag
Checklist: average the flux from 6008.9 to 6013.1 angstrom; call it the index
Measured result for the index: 11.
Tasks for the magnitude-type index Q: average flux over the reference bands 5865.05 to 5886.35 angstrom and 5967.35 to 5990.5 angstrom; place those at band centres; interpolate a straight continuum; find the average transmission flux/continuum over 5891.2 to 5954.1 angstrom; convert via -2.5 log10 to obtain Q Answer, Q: 0.04 mag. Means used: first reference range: 11.1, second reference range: 10.7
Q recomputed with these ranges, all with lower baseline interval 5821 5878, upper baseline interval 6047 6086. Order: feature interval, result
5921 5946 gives 0.04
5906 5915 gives 0.05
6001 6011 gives 0.04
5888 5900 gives 0.23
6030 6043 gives -0.01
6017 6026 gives 0.10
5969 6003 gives 0.07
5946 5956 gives 0.07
